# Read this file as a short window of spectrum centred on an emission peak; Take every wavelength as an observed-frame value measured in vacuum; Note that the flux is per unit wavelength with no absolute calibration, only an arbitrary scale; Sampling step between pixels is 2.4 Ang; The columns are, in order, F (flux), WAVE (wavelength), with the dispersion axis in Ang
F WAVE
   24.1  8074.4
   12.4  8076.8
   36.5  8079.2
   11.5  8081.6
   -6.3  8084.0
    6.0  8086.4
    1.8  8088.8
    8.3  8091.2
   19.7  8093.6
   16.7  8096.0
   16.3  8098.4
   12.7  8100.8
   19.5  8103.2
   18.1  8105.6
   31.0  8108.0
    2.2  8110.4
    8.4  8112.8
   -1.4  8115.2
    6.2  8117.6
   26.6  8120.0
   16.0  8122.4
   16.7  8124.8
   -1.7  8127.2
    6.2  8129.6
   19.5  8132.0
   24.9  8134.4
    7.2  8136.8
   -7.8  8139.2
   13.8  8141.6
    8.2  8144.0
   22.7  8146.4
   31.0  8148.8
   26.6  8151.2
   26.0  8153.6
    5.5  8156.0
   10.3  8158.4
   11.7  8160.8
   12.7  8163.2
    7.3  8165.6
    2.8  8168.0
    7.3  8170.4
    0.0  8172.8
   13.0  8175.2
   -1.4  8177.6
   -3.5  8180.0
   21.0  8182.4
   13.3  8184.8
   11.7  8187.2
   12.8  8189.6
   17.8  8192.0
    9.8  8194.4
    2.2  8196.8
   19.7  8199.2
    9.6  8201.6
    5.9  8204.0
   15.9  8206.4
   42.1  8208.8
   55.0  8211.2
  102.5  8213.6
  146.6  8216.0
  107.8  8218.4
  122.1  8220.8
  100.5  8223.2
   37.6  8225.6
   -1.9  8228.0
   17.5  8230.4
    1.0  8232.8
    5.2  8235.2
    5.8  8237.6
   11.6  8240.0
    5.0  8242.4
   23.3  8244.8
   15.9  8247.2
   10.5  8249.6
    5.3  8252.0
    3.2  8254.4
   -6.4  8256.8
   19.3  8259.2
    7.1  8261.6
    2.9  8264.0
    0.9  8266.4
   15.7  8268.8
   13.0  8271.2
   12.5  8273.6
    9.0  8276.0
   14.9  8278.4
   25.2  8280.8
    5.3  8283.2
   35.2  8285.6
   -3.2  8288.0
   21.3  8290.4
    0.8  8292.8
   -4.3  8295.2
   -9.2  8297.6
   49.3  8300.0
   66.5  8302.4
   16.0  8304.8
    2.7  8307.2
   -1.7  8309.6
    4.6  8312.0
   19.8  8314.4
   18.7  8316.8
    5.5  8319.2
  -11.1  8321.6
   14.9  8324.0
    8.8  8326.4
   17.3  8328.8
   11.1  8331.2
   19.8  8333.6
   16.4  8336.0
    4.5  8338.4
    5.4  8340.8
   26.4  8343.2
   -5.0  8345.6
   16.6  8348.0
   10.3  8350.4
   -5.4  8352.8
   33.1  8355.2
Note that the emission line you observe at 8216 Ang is [O II]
